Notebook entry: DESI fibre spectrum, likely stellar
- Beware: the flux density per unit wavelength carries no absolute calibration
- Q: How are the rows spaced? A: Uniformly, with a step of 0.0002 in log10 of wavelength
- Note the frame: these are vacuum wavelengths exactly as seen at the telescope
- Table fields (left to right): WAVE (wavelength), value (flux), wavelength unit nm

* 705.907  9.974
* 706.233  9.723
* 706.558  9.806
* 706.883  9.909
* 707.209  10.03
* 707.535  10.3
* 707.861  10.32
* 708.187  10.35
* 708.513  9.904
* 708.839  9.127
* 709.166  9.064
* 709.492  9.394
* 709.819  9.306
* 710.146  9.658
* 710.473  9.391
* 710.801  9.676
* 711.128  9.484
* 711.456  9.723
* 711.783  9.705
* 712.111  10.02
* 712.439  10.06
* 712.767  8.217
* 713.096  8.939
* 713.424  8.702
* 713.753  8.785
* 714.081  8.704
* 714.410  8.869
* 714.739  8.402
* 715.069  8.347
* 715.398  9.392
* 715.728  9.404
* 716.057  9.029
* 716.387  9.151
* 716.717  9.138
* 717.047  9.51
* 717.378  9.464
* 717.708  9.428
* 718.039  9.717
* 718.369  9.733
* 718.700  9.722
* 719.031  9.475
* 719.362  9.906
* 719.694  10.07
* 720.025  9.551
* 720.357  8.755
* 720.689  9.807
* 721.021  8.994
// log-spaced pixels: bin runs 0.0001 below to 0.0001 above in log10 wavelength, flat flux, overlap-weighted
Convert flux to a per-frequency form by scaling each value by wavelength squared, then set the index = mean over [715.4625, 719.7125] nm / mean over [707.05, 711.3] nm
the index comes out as 1.00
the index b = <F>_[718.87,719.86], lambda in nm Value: 9.82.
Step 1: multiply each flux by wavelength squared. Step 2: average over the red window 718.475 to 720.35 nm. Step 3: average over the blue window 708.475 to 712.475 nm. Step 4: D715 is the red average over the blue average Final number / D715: 1.04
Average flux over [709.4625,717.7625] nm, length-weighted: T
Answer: 9.22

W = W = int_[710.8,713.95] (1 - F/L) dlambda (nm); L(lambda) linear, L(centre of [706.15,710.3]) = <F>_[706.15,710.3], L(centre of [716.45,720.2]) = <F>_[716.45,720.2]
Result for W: 0.13 nm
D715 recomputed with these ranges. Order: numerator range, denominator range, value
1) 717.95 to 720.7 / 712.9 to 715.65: 1.11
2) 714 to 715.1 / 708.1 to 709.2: 0.91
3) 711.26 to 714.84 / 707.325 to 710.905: 0.95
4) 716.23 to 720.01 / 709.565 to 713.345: 1.03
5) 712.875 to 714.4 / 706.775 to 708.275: 0.88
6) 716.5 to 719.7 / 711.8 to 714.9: 1.08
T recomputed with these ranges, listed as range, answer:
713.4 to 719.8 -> 9.25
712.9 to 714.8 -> 8.74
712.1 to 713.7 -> 9.08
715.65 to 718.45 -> 9.39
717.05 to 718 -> 9.49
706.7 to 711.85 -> 9.71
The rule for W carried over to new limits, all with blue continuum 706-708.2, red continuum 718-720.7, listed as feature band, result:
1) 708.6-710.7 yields 0.13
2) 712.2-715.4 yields 0.32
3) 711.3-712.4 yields 0.00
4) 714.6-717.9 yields 0.20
